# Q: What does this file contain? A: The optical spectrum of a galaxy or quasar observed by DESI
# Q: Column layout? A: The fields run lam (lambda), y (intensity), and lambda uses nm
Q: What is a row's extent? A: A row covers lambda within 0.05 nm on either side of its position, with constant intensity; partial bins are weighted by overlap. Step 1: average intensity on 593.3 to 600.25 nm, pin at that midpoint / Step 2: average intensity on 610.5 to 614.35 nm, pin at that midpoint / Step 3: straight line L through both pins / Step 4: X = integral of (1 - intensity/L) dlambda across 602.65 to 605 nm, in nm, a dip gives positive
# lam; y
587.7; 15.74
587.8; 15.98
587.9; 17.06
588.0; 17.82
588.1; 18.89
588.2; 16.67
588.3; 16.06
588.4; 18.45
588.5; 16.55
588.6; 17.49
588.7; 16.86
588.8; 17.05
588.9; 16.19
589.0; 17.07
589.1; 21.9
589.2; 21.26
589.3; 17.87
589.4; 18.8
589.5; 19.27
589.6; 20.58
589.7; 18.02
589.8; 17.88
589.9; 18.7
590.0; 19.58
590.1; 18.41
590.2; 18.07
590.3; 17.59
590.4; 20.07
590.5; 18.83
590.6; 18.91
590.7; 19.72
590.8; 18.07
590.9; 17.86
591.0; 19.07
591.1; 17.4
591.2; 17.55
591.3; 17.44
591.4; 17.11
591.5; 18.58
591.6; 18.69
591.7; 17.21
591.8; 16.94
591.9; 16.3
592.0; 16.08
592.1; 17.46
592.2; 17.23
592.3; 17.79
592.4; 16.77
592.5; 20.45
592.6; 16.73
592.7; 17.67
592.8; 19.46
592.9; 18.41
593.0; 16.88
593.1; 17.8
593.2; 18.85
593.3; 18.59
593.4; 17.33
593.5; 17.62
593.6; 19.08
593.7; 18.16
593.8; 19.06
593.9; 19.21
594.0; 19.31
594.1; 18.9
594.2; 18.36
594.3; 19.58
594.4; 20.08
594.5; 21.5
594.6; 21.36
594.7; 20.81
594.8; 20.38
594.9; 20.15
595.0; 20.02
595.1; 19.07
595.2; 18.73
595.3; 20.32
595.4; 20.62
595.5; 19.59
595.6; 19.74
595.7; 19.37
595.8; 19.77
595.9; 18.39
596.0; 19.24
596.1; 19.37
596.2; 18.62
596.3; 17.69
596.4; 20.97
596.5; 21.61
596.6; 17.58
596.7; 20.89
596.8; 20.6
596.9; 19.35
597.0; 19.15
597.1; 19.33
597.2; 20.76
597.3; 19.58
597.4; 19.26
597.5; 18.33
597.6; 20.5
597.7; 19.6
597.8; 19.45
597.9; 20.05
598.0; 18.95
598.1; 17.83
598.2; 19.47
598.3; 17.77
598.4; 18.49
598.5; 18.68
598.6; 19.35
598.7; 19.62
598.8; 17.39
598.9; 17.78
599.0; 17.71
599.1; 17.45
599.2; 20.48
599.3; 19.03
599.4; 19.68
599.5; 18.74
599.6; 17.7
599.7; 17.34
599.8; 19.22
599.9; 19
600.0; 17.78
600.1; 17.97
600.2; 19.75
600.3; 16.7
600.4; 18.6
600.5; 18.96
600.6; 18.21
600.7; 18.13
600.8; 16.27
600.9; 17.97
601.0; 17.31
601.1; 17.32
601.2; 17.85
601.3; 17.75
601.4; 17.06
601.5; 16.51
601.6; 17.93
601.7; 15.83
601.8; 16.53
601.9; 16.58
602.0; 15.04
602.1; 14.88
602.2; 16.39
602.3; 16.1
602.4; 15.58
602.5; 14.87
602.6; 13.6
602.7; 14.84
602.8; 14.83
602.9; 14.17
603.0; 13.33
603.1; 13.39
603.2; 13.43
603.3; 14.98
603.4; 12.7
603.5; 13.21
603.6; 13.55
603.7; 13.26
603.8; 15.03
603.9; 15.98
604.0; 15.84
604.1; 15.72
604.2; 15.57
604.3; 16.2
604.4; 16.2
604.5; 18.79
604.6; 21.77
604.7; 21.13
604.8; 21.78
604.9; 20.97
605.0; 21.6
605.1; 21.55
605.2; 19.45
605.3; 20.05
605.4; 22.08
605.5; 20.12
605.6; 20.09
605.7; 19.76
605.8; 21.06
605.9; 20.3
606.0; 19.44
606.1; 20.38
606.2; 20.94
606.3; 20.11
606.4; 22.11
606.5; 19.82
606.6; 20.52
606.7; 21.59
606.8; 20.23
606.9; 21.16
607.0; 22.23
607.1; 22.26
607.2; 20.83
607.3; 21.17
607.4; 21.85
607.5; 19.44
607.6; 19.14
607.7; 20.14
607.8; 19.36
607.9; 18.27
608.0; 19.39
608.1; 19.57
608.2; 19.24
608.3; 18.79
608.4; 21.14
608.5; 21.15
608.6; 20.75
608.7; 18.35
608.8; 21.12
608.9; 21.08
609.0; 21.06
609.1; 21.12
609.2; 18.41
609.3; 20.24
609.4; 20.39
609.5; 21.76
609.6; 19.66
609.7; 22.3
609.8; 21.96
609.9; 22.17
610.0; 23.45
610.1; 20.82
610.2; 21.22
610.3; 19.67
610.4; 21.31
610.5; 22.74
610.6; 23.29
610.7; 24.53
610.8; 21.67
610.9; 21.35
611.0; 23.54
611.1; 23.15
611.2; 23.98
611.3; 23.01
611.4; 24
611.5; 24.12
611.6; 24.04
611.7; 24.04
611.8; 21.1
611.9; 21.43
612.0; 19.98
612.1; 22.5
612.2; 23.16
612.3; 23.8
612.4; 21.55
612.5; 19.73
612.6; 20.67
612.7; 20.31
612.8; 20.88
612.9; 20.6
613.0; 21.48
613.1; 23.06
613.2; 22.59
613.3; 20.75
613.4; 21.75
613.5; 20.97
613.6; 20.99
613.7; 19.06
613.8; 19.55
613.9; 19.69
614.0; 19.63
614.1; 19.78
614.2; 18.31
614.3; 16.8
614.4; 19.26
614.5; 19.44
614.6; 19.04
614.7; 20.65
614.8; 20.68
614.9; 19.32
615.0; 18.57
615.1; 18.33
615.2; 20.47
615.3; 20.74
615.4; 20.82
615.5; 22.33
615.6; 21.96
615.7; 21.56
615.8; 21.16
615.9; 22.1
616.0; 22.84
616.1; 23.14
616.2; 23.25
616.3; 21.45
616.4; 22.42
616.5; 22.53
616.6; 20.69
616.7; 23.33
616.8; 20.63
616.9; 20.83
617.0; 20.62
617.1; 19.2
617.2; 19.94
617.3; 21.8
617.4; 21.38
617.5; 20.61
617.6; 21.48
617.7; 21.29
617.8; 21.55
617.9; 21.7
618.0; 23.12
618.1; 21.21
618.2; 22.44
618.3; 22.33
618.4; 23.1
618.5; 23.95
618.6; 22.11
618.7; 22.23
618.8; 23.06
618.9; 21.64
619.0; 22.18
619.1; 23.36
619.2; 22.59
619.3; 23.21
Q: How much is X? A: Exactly 0.491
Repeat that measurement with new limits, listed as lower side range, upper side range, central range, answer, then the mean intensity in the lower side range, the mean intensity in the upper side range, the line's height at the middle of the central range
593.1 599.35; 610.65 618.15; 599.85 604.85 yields 0.88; 19.3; 21.3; 20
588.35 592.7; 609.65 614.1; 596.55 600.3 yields 0.11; 18.1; 21.8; 19.5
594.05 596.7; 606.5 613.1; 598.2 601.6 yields 0.34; 19.7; 21.3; 20.2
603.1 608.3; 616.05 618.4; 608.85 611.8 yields -0.29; 19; 21.6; 20.1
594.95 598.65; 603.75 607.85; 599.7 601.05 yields 0.10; 19.4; 19.8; 19.6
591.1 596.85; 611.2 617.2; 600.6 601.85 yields 0.15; 18.8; 21.1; 19.6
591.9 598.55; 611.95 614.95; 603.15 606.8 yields 0.24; 19.1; 20.5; 19.9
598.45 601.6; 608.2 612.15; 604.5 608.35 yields -0.03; 18.2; 21.7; 20.4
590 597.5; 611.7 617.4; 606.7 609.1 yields -0.02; 18.8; 20.9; 20.3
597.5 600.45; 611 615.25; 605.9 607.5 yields -0.08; 18.7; 21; 20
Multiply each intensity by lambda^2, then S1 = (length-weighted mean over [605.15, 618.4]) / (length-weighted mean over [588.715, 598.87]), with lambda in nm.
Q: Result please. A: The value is 1.19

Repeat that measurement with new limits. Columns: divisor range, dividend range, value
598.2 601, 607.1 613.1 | 1.20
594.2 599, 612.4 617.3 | 1.13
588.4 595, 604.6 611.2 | 1.19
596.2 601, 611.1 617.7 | 1.18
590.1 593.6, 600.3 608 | 1.04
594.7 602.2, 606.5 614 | 1.18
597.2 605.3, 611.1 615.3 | 1.25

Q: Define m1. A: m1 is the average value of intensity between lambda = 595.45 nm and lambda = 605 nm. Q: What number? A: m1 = 17.8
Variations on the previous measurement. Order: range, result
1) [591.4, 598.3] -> 19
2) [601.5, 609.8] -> 18.6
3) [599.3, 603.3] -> 16.8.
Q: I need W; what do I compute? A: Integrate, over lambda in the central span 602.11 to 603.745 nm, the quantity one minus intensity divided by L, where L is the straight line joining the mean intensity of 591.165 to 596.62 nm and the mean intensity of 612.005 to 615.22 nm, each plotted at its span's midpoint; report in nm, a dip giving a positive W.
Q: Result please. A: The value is 0.439 nm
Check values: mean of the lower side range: 18.8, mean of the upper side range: 20.4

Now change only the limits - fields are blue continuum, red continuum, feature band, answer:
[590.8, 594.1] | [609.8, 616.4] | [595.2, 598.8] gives -0.13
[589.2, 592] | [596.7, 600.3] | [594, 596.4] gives -0.13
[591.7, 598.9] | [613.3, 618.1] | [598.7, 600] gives 0.06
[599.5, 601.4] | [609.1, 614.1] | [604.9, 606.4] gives -0.07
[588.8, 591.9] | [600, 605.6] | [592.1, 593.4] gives 0.01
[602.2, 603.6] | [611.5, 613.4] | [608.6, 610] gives -0.11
